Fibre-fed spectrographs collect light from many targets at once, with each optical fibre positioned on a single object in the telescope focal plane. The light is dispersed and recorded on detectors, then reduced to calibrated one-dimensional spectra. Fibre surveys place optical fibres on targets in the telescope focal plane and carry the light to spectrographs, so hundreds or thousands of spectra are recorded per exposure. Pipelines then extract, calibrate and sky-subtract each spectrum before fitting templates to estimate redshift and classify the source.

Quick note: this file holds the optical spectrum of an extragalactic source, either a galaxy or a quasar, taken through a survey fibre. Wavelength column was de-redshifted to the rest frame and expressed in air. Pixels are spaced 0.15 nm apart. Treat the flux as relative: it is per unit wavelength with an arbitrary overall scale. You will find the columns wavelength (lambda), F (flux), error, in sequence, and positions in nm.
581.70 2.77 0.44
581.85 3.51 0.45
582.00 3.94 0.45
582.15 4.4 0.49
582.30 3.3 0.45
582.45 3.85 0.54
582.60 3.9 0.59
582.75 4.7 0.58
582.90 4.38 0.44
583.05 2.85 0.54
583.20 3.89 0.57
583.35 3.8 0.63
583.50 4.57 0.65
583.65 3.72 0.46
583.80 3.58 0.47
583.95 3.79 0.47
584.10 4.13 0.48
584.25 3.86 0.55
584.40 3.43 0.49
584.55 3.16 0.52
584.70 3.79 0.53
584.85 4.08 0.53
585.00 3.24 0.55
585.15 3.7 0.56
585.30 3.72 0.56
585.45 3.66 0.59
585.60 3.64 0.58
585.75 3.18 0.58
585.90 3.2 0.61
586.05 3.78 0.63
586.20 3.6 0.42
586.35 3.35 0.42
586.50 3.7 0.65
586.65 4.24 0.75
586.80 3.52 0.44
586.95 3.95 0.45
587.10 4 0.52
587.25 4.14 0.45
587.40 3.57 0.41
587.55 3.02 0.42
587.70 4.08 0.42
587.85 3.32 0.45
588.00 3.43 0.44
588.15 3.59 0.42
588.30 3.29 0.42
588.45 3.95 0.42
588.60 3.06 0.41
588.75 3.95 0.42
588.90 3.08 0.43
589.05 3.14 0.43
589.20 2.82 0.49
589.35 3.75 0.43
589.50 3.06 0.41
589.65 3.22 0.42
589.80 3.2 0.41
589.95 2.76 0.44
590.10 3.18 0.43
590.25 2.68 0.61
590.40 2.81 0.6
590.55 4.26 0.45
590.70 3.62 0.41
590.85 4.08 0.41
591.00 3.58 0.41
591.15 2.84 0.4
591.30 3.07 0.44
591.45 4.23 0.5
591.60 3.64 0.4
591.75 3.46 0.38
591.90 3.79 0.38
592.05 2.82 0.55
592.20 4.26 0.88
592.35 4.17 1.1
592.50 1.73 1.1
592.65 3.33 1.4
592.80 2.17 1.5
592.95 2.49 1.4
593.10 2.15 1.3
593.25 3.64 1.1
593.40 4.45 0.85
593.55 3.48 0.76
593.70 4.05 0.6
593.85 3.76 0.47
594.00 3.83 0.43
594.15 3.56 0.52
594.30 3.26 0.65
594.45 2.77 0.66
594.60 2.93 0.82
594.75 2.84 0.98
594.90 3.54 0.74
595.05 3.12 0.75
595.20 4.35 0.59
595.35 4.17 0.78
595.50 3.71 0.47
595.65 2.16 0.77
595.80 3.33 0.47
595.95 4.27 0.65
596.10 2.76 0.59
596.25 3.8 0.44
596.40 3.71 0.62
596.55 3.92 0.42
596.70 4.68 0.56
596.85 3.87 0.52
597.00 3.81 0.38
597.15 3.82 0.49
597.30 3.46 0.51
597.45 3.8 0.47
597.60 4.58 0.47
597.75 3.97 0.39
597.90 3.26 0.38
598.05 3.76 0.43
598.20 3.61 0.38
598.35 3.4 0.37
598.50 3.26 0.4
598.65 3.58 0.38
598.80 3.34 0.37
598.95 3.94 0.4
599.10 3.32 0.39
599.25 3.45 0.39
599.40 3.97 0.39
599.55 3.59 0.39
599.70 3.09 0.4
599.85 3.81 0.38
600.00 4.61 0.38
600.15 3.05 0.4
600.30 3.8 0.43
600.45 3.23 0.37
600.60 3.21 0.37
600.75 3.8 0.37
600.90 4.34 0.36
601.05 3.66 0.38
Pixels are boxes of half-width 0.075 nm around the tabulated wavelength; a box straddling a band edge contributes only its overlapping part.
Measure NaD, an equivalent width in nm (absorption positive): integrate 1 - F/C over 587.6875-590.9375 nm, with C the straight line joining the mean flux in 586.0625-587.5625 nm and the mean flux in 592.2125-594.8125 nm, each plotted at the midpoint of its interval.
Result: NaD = 0.17 nm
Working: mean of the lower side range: 3.74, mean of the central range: 3.37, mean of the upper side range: 3.24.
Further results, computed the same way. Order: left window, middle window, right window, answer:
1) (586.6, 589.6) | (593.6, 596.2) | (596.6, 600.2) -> 0.15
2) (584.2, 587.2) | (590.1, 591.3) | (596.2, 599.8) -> 0.10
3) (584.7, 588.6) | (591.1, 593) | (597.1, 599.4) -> 0.20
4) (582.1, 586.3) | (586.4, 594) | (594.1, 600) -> 0.49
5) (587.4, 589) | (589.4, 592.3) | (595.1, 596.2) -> 0.07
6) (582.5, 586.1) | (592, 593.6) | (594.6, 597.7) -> 0.23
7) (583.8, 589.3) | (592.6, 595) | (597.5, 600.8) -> 0.23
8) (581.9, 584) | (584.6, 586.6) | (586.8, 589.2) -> 0.07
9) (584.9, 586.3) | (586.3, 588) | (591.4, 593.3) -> -0.12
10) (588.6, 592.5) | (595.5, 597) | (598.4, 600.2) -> -0.05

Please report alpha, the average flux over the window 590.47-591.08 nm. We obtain 3.87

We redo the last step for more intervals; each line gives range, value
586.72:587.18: 3.83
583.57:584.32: 3.82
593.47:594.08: 3.78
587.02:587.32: 4.07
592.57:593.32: 2.74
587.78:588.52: 3.51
